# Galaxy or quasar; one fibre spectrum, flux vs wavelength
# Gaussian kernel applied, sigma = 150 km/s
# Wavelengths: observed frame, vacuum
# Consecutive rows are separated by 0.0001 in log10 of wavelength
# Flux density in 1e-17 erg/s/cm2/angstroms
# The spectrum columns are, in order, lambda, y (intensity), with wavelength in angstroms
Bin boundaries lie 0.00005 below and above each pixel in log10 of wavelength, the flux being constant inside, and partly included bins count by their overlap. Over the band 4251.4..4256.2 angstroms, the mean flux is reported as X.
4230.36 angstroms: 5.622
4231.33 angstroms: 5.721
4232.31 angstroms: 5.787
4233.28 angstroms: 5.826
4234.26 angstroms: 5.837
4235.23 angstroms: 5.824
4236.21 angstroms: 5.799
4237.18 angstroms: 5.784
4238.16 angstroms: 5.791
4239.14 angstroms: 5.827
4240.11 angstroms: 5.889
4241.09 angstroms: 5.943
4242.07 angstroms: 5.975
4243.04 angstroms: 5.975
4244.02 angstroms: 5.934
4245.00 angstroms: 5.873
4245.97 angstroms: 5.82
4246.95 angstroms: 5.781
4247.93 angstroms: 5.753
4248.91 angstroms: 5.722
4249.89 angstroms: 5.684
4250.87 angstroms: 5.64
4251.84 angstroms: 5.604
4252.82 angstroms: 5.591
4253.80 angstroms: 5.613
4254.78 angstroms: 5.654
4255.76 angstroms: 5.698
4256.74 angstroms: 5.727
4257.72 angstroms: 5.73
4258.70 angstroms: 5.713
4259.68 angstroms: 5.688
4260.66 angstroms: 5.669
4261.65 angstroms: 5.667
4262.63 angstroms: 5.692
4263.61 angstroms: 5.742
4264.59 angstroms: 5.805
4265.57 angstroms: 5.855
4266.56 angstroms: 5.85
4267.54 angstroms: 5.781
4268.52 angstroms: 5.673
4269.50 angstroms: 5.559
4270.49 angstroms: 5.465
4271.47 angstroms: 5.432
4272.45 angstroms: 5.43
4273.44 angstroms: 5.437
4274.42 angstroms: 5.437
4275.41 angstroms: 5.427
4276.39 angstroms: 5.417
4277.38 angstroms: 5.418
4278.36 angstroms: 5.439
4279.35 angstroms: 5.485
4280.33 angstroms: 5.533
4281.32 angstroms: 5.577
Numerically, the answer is 5.63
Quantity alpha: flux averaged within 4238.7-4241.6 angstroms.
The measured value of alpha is 5.89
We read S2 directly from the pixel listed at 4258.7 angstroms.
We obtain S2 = 5.713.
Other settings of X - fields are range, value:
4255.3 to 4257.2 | 5.71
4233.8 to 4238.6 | 5.81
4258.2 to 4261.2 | 5.68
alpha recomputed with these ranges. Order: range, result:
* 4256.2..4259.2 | 5.73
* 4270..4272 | 5.47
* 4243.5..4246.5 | 5.87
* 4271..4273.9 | 5.43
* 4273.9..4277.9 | 5.43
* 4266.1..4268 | 5.82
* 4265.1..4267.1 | 5.84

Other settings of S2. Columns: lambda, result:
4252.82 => 5.591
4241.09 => 5.943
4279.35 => 5.485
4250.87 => 5.64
